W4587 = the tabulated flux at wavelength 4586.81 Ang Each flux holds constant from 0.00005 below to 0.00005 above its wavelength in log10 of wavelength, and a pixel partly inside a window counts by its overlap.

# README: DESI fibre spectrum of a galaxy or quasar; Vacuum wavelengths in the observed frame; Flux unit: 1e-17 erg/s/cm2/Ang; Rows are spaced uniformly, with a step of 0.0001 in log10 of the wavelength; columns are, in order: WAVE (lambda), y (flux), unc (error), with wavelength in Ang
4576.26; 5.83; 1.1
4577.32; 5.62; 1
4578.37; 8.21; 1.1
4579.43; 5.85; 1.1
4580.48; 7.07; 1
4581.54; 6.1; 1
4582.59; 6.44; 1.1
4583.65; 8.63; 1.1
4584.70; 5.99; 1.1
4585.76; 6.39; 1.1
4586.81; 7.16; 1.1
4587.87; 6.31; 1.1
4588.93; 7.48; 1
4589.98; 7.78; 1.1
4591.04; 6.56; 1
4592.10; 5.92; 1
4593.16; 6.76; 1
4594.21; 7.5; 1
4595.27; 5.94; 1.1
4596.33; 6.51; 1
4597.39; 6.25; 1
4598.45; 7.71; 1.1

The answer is 7.16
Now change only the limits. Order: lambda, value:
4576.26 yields 5.83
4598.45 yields 7.71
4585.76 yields 6.39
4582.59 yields 6.44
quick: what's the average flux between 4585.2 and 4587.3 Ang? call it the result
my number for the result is 6.76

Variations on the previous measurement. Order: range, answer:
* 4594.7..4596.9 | 6.23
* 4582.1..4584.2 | 7.54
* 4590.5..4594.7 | 6.68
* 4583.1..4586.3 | 7.01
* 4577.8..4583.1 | 6.73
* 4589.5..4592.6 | 6.73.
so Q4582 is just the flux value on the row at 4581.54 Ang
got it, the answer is 6.1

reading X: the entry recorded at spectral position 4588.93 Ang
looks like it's 7.48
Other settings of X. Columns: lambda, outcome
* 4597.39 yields 6.25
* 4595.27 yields 5.94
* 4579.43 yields 5.85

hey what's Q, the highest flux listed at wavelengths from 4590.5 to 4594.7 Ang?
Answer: 7.5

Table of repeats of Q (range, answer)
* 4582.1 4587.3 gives 8.63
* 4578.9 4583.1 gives 7.07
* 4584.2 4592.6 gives 7.78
